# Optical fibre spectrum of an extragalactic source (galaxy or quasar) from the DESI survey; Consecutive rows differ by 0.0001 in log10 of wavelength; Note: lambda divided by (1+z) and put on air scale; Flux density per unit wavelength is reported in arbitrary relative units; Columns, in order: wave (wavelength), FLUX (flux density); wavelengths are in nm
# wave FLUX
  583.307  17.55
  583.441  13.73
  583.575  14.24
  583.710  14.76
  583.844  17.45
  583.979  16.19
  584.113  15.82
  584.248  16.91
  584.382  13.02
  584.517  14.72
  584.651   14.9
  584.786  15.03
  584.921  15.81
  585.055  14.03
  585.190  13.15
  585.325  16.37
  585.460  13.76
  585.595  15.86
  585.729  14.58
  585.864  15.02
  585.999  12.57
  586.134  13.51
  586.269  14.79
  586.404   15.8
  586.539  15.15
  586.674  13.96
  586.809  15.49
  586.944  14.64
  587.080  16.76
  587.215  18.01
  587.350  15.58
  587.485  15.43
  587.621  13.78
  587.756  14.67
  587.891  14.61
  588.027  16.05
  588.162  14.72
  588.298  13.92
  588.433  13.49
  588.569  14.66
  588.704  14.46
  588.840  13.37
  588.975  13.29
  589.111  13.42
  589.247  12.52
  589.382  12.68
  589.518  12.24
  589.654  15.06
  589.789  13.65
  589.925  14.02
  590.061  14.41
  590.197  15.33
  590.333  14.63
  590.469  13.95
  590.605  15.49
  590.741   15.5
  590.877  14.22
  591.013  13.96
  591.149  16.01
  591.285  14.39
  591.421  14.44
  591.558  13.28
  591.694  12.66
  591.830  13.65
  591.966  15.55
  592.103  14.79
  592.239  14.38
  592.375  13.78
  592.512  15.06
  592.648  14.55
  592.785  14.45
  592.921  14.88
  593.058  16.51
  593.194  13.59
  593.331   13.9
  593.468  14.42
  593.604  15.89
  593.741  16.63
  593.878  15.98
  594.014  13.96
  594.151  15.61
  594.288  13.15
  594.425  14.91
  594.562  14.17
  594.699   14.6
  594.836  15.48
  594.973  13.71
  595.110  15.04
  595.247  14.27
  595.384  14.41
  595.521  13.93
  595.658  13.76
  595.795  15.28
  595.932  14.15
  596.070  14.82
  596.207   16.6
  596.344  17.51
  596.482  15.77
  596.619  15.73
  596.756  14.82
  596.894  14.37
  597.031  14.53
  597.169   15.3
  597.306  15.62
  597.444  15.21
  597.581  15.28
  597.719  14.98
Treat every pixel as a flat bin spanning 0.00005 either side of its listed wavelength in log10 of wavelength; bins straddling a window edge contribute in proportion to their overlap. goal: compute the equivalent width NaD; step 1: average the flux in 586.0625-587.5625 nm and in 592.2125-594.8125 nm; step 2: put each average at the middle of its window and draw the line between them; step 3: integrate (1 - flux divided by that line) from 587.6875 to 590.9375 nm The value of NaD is 0.20 nm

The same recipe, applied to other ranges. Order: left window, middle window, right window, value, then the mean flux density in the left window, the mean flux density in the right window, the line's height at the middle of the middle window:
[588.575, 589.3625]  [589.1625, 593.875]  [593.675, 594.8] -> -0.09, 13.5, 14.9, 14.2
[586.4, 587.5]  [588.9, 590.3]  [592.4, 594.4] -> 0.15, 15.7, 14.9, 15.3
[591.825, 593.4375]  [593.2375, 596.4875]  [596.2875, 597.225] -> 0.03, 14.6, 15.4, 15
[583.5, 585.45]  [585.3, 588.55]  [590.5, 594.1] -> 0.02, 15.1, 14.7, 15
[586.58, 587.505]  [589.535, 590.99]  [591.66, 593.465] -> 0.04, 15.7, 14.5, 15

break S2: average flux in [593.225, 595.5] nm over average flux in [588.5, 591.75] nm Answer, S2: 1.05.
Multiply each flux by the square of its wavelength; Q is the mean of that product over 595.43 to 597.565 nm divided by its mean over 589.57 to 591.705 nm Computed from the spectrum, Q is 1.07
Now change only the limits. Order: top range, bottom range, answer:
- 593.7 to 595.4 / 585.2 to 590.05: 1.04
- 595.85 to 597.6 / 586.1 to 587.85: 1.04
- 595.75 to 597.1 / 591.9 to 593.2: 1.05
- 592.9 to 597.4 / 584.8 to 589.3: 1.05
